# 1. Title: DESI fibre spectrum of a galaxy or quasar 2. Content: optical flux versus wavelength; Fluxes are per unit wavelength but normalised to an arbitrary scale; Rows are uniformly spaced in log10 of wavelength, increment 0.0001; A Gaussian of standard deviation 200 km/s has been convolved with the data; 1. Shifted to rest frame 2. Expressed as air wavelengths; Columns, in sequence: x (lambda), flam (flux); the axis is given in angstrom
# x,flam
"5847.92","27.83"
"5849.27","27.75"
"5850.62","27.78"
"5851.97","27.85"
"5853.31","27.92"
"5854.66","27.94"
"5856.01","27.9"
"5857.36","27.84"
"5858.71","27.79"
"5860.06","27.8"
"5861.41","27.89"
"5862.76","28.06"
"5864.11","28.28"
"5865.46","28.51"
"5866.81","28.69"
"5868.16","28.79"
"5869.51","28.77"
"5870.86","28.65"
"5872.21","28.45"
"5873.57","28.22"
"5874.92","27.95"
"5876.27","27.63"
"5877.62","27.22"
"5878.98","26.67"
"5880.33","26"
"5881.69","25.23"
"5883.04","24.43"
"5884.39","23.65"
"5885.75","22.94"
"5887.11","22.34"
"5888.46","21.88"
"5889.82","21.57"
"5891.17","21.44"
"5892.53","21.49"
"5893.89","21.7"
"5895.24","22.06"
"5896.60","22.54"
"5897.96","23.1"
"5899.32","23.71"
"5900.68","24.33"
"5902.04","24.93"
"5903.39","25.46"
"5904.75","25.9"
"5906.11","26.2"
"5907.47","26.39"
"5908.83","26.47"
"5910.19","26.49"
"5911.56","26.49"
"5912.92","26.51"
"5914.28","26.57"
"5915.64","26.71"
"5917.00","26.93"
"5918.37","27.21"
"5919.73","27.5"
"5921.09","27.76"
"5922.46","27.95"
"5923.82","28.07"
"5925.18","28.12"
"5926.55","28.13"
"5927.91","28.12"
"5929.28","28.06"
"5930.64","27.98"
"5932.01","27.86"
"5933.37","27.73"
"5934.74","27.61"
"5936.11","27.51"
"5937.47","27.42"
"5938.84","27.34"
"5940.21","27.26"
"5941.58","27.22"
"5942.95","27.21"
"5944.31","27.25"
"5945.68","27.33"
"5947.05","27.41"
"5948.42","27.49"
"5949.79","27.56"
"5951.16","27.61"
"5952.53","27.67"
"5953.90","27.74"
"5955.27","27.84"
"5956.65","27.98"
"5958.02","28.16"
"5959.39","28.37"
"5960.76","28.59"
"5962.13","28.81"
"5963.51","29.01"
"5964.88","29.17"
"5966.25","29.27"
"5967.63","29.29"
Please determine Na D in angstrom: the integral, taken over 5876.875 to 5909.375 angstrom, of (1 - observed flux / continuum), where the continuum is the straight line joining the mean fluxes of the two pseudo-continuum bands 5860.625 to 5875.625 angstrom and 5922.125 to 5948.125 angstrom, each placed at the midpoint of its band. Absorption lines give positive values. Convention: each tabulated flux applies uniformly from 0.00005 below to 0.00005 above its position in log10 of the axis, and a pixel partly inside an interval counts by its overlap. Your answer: 4.7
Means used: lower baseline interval 28.4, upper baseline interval 27.7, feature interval 24.1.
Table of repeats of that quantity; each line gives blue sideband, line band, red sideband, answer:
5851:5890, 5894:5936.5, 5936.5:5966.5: 1.6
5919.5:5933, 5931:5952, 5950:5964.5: 0.5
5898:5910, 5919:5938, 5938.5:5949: -0.9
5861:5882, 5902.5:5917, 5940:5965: 0.8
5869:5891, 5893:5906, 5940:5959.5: 1.2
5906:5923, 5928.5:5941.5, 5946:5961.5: -0.1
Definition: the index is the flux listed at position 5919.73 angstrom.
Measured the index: 27.5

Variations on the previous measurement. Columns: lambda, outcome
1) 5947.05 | 27.41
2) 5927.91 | 28.12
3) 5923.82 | 28.07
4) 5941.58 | 27.22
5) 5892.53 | 21.49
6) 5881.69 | 25.23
